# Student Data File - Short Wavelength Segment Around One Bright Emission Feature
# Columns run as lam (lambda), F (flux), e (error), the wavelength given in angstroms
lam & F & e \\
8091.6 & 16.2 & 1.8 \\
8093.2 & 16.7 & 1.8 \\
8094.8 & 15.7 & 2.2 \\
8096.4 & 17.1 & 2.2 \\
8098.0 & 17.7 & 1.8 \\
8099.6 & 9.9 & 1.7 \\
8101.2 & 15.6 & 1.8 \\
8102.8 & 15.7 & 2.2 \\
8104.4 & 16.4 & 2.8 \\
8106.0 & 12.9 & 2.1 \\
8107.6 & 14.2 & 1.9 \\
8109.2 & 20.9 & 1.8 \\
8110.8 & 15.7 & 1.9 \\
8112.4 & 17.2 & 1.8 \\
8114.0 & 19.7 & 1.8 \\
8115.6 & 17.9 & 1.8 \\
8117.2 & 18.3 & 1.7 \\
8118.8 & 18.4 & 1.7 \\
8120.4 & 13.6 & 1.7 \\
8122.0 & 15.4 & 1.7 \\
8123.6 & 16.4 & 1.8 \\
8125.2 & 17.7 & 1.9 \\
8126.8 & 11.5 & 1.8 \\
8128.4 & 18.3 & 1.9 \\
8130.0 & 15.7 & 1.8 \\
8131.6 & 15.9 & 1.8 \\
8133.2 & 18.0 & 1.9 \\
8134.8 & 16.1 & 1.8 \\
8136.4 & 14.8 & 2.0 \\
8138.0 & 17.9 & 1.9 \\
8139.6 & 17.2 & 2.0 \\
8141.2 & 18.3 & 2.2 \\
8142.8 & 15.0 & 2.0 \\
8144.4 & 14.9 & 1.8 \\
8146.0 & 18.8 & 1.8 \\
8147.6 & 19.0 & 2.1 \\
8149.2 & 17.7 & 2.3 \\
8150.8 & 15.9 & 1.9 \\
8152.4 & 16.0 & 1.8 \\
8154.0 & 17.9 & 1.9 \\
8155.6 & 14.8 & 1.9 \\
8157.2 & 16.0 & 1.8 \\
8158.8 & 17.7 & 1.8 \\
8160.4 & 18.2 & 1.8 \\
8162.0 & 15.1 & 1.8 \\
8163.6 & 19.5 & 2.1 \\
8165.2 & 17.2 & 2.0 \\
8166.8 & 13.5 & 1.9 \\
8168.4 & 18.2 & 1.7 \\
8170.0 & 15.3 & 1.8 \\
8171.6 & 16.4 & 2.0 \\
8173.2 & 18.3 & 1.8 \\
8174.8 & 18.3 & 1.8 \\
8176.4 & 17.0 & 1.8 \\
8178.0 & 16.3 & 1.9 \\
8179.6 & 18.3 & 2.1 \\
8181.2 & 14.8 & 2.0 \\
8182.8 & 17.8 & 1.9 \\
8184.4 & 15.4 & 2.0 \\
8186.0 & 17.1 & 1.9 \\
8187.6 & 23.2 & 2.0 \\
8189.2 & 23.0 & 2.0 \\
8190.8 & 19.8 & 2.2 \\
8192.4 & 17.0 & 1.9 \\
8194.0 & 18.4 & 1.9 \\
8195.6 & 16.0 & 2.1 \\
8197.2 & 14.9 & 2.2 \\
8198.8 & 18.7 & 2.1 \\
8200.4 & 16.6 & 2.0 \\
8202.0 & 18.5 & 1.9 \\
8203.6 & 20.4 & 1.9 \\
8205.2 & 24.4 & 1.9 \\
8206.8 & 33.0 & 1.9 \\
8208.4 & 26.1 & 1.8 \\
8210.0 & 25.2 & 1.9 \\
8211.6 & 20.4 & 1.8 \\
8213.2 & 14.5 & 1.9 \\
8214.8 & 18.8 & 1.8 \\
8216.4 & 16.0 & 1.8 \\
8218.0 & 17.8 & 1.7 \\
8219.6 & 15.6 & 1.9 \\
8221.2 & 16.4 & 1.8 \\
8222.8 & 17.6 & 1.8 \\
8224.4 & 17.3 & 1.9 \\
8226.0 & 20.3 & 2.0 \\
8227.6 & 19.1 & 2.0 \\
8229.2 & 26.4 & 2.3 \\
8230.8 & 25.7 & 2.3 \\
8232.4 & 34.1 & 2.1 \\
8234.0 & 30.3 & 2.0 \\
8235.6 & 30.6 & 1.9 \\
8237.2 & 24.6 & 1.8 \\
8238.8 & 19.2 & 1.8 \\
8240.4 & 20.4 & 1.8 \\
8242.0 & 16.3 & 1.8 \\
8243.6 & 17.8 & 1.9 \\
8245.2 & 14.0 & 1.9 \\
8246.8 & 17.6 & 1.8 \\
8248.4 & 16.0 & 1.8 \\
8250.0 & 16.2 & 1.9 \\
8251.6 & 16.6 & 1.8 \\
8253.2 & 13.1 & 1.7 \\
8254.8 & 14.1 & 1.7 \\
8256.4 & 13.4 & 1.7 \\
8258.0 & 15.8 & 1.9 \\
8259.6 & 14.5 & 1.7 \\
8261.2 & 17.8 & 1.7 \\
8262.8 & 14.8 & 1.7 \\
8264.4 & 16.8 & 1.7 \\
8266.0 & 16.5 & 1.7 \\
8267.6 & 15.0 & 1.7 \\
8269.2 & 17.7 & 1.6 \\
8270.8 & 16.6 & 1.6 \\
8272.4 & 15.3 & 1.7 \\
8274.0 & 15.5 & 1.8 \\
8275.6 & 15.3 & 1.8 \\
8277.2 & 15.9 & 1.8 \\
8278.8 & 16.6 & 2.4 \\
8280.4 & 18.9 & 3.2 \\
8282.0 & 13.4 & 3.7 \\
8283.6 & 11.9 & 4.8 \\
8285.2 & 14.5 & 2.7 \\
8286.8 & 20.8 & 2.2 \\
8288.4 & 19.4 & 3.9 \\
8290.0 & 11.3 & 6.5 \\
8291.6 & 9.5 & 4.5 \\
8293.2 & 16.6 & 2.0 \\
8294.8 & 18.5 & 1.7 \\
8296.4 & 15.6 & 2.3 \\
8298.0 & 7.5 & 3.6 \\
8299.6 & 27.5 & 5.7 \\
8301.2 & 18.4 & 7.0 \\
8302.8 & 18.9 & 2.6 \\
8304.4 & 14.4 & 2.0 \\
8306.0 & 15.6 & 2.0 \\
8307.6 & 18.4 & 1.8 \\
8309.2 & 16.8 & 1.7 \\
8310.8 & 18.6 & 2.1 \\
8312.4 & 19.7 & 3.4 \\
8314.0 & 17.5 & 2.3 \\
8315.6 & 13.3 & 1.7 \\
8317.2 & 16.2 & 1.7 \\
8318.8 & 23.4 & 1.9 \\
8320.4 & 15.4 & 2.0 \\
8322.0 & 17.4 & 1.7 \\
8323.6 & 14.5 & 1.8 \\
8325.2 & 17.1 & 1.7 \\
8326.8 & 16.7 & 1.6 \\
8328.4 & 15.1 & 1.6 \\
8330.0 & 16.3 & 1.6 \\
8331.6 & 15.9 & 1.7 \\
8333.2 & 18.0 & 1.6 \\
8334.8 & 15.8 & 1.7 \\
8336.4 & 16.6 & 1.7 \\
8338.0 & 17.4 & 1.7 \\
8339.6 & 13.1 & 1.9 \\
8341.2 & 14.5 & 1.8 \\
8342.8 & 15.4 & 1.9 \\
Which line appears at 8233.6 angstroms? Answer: [N II]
